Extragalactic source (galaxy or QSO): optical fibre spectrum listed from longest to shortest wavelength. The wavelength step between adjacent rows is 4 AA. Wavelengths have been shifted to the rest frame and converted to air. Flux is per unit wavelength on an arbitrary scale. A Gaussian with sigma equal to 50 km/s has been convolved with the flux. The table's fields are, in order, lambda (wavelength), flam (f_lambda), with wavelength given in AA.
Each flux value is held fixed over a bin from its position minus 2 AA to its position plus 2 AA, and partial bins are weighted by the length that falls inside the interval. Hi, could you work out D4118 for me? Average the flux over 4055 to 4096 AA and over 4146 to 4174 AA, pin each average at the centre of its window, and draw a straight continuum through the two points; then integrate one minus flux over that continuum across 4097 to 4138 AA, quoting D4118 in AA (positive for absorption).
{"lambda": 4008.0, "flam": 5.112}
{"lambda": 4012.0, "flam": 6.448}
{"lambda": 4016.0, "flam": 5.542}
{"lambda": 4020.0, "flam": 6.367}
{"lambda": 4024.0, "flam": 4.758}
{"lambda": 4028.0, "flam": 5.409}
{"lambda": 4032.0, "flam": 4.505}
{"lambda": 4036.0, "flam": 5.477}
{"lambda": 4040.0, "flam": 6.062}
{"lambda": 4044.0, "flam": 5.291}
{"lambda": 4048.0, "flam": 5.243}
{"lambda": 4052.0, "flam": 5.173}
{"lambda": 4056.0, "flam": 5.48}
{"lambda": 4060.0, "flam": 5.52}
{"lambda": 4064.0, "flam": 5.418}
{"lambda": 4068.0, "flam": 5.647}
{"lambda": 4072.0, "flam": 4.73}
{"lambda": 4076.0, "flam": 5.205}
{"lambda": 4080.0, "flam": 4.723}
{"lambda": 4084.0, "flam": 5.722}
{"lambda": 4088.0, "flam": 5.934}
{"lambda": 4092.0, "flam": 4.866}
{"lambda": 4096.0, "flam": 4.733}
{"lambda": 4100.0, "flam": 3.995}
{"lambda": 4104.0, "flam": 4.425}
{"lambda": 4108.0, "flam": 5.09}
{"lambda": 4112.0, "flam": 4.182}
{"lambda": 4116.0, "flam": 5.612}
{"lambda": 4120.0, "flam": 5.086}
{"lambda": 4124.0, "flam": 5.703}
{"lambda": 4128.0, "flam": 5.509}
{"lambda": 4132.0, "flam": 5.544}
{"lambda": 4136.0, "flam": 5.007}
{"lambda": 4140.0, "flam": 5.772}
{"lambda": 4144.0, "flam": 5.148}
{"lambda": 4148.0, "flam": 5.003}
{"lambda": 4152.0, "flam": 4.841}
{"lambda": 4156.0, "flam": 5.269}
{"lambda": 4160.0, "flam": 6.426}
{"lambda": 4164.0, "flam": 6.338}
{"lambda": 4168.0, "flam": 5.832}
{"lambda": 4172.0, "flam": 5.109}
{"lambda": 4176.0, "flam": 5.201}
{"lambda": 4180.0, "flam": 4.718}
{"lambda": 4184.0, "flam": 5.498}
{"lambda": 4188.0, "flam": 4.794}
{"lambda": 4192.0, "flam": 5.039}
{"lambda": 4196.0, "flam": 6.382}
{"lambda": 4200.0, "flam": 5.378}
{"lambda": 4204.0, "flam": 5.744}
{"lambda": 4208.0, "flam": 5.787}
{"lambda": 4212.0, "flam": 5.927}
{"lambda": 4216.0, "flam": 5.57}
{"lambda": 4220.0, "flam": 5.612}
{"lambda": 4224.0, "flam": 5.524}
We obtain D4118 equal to 3.1 AA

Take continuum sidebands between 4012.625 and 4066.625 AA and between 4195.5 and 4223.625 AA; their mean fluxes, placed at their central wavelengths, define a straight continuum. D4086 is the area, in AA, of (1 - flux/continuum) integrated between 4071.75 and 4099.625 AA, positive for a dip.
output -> 2.1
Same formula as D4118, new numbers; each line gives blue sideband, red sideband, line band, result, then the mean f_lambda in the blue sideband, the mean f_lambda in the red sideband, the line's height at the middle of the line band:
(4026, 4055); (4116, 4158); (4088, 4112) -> 2.77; 5.31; 5.3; 5.31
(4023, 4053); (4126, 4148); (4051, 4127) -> 2.68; 5.26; 5.36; 5.31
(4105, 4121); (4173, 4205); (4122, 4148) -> -1.82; 4.95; 5.32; 5.06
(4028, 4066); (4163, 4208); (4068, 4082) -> 0.99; 5.36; 5.45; 5.37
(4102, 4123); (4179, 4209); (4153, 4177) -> -1.99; 4.92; 5.43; 5.25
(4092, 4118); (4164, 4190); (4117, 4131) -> -1.76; 4.69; 5.28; 4.84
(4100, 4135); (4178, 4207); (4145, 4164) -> -0.89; 5.07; 5.38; 5.22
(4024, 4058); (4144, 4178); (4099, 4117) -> 2.52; 5.3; 5.48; 5.4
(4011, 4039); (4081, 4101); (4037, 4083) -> -0.47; 5.49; 5.09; 5.27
